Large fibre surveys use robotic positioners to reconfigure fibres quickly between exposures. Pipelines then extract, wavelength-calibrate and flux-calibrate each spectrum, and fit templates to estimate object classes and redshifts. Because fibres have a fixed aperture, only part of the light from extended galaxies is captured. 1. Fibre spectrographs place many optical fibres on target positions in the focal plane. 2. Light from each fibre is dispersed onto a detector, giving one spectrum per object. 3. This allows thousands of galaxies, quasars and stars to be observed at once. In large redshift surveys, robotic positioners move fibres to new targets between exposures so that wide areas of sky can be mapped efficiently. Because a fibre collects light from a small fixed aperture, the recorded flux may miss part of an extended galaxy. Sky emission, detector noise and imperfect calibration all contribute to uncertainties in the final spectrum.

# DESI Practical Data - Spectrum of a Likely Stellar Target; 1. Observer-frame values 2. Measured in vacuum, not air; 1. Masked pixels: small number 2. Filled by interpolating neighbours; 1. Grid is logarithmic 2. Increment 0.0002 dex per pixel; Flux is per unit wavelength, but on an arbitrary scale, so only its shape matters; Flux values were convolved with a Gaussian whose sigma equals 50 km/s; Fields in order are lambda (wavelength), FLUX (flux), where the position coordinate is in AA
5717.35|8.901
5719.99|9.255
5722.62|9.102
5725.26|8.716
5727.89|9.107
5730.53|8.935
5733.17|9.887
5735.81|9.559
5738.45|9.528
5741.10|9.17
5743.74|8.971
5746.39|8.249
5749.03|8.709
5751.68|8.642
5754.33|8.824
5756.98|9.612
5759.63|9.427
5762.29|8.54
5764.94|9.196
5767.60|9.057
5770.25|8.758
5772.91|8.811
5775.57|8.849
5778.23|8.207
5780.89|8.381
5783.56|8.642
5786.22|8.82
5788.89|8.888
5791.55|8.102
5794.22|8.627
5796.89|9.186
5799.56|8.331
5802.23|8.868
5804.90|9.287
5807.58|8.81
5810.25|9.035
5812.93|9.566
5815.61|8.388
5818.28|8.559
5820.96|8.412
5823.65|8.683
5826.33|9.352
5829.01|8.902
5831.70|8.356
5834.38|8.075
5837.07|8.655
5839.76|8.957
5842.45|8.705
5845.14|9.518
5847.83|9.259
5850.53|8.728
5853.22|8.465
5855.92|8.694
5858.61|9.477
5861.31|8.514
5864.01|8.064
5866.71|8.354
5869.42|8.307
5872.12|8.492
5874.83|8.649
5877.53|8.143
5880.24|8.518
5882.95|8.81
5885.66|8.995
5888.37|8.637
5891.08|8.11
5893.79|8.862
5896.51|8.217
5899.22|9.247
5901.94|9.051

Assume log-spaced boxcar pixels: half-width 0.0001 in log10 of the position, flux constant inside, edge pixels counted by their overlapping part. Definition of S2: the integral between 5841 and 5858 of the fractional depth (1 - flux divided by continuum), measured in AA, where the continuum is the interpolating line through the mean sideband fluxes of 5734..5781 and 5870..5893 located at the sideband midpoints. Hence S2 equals -0.5 AA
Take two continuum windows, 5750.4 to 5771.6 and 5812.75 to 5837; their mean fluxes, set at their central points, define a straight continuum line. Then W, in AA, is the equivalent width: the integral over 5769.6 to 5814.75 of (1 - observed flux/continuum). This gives 0.3 AA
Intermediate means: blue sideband 9.01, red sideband 8.66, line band 8.77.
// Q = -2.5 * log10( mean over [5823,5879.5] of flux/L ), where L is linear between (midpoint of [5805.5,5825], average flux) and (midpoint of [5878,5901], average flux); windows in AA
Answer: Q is 0.01 mag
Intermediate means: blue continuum 8.8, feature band 8.68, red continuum 8.66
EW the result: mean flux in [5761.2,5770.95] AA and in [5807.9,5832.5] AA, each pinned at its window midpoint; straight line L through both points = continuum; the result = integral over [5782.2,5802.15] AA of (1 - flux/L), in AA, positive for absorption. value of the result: 0.44 AA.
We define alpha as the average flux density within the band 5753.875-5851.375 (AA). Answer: 8.82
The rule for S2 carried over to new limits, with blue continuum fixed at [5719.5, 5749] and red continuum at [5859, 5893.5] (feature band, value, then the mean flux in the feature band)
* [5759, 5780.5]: 0.4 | 8.82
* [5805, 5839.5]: -0.1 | 8.76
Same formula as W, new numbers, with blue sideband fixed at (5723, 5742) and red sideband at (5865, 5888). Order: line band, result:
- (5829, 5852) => -0.20 AA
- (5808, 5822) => 0.07 AA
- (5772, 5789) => 0.72 AA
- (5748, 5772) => 0.39 AA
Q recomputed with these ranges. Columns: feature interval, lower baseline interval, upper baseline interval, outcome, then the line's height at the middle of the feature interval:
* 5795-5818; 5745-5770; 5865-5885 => -0.02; 8.73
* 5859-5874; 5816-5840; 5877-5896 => 0.02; 8.6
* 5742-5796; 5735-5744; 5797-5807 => 0.04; 9.11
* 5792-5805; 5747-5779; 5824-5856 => 0.01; 8.85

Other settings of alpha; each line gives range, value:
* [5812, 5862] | 8.8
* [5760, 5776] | 8.9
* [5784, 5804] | 8.7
